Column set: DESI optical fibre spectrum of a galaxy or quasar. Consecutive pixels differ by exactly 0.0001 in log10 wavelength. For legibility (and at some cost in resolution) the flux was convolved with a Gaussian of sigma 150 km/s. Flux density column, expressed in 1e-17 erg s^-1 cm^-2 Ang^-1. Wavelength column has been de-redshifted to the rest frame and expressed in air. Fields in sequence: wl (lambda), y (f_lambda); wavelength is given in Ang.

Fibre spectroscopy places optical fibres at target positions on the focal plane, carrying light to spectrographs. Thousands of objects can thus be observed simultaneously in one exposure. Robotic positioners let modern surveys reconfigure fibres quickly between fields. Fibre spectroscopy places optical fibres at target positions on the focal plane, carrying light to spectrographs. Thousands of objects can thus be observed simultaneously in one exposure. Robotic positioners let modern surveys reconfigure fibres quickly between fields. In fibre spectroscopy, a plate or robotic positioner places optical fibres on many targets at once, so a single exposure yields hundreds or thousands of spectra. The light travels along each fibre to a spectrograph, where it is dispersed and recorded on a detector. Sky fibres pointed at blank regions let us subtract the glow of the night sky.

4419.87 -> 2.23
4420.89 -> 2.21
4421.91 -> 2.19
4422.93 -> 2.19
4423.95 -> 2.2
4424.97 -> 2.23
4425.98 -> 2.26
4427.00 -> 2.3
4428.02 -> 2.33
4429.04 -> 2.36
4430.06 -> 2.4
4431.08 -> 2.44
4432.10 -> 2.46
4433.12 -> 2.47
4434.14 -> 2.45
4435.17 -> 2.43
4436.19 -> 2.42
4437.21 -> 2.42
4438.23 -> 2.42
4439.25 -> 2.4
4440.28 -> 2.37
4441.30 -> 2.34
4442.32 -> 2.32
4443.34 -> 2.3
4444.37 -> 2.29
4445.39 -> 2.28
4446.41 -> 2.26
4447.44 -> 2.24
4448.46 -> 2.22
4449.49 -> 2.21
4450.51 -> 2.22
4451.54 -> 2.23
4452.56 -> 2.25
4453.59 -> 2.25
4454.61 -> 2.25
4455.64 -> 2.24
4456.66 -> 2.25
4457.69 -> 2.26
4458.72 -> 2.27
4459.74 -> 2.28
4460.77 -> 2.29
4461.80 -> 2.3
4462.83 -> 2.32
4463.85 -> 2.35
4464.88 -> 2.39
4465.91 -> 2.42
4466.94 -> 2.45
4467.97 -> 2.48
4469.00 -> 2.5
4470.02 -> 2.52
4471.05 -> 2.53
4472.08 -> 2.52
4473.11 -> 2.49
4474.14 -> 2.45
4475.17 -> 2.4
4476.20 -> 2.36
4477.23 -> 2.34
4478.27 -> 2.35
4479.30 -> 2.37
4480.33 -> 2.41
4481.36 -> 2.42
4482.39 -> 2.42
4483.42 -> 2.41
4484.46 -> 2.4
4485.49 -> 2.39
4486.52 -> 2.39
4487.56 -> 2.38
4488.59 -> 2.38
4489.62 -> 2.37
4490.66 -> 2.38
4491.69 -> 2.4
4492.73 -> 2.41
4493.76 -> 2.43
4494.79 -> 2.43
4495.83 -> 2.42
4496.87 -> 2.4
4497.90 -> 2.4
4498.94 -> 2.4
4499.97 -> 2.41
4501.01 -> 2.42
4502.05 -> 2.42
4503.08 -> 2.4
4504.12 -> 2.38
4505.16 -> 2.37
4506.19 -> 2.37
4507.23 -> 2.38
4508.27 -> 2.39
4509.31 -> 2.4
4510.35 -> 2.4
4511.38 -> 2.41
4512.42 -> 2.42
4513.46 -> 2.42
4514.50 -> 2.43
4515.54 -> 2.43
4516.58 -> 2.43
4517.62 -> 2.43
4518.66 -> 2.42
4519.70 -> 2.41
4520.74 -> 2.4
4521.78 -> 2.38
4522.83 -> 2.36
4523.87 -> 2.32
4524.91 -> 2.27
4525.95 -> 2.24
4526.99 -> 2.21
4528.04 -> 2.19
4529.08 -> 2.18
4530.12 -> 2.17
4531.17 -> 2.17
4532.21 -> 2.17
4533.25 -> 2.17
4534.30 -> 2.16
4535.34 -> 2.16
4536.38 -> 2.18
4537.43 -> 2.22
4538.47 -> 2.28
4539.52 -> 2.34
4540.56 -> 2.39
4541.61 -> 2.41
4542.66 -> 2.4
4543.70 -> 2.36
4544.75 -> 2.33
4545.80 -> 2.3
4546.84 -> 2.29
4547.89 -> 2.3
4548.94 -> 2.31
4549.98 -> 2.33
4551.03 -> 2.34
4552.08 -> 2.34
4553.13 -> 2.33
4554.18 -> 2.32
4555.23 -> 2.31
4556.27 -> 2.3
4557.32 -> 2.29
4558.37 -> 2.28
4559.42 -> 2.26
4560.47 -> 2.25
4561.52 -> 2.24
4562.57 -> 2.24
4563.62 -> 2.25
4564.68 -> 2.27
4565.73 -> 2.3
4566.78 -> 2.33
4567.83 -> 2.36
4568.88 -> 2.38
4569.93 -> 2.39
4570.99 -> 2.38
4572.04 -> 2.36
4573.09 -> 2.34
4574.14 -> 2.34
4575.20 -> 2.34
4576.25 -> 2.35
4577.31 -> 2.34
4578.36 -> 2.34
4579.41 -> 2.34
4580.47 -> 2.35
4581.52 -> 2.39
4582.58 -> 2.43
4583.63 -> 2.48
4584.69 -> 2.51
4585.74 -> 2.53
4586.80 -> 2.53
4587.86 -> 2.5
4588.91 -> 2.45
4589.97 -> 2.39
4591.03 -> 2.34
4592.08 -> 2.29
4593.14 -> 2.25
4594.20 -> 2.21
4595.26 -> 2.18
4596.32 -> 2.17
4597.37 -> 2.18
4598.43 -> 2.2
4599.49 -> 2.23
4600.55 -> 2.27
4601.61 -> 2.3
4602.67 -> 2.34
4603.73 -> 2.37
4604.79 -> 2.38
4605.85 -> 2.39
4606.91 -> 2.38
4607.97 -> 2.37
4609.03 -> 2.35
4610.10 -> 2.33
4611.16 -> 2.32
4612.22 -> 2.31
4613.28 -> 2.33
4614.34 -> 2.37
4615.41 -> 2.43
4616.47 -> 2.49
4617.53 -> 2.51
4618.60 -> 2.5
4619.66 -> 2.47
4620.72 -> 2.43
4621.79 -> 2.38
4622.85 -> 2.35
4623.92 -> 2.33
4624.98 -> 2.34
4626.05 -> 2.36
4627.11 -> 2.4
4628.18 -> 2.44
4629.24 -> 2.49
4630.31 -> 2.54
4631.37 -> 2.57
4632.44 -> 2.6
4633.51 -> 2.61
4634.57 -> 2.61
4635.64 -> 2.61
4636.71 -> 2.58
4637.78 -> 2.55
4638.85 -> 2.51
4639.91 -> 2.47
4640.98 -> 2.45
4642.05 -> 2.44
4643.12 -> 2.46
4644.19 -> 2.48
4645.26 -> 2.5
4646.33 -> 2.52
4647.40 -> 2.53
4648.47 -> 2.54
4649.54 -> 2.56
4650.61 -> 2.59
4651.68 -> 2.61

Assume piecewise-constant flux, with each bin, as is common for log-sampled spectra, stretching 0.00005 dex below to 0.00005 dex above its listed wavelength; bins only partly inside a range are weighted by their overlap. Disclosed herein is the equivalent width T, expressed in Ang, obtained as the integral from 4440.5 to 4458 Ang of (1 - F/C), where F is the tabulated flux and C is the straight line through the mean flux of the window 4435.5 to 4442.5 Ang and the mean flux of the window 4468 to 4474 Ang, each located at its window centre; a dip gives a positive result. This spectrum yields 1.20 Ang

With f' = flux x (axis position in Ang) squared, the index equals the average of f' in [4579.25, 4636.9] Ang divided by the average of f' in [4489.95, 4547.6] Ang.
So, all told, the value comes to 1.06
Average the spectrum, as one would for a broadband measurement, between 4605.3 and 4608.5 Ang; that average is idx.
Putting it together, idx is 2.38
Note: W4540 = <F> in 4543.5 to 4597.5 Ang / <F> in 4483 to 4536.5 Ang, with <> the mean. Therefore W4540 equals 1.0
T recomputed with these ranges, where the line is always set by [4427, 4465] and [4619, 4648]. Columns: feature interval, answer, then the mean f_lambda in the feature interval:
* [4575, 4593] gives 0.3 Ang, 2.4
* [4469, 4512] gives -0.9 Ang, 2.41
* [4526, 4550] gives 1.4 Ang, 2.26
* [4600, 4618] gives 0.7 Ang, 2.37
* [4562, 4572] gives 0.4 Ang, 2.32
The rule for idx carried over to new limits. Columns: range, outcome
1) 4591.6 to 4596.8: 2.22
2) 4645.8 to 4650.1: 2.54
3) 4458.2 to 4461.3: 2.28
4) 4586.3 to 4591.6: 2.44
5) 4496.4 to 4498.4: 2.41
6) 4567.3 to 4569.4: 2.37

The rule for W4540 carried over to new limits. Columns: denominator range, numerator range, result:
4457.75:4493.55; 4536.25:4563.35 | 0.96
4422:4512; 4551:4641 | 1.01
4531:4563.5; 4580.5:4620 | 1.03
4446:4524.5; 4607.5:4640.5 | 1.03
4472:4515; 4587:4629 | 0.98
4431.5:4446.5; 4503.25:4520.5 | 1.01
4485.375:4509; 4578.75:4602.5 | 0.98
